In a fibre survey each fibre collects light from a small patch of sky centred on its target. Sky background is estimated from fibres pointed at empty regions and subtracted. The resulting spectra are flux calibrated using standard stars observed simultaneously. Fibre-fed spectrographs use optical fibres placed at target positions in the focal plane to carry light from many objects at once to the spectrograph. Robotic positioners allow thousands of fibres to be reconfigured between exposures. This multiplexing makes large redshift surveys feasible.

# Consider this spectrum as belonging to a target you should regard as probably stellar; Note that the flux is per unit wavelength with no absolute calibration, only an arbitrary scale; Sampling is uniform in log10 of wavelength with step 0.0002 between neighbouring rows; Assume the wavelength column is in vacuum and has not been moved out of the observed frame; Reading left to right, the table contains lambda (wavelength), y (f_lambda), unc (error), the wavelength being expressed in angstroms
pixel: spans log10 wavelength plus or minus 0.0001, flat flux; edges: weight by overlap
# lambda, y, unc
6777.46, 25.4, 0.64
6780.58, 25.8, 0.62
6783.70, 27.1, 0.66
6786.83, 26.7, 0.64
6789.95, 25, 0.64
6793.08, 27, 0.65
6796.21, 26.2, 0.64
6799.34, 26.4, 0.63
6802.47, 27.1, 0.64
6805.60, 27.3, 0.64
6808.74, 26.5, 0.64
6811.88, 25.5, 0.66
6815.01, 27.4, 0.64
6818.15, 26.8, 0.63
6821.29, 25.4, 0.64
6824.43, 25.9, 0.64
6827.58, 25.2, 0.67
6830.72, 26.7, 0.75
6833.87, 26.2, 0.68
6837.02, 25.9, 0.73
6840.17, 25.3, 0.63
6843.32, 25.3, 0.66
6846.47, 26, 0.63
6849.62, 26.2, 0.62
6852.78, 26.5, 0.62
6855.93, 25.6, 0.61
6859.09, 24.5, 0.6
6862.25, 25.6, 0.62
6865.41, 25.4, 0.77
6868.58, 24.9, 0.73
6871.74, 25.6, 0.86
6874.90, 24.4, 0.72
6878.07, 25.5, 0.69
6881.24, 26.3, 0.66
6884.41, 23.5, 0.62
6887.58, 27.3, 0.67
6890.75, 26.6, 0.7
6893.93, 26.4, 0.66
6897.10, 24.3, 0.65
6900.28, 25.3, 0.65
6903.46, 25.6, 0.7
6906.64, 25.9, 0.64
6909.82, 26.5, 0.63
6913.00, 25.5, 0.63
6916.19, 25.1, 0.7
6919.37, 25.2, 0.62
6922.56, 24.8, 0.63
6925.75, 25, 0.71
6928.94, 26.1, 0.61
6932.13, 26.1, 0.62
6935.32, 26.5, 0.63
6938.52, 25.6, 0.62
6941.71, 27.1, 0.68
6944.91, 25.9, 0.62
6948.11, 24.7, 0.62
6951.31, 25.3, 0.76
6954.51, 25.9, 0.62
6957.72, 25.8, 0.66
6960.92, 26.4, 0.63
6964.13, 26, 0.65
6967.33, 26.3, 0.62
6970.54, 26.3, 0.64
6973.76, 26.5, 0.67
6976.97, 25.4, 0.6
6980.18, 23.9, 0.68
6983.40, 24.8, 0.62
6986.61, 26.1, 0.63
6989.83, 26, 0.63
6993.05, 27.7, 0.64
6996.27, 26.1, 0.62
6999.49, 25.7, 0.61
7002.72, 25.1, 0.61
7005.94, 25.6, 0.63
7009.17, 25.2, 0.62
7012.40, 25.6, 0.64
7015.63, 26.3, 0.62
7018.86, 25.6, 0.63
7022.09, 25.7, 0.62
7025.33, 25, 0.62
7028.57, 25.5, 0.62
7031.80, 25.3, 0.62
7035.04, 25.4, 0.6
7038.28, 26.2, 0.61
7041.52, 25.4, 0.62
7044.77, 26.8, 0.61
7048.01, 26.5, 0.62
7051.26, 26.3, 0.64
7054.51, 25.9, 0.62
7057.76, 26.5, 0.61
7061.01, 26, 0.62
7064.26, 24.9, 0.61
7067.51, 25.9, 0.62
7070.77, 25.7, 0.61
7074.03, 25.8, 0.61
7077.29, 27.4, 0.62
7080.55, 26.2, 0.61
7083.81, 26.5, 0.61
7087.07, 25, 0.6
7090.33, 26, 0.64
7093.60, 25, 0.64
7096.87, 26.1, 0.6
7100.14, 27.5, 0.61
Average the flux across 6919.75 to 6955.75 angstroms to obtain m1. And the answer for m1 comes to 25.7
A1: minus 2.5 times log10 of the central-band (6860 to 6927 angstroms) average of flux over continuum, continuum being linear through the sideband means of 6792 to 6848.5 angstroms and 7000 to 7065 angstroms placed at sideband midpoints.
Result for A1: 0.026 mag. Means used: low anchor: 26.2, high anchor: 25.7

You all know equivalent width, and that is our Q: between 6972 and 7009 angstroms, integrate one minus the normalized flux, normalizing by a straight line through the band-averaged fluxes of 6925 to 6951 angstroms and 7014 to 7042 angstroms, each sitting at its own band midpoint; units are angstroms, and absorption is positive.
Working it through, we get 0.0 angstroms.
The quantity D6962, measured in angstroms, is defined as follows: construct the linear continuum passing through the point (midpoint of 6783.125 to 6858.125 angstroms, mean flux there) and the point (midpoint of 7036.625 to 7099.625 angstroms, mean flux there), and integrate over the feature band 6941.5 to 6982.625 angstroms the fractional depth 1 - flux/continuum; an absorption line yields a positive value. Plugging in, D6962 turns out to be 0.56 angstroms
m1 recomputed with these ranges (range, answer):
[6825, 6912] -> 25.6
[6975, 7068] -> 25.7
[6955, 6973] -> 26.1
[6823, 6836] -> 26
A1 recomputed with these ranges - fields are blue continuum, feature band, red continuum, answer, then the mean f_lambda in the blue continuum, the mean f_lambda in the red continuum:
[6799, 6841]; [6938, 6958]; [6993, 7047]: 0.01 mag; 26.3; 25.7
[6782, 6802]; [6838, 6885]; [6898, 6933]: 0.02 mag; 26.4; 25.5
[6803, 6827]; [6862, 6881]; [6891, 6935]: 0.03 mag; 26.4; 25.6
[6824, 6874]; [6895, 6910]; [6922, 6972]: 0.01 mag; 25.7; 25.9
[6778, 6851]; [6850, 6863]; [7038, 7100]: 0.02 mag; 26.2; 26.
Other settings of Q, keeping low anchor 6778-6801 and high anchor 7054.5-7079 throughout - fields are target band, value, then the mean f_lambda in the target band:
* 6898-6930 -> 0.9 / 25.5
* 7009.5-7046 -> 0.5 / 25.7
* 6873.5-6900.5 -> 0.7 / 25.5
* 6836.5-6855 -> 0.3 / 25.9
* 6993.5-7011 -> 0.3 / 25.7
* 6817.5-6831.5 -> 0.2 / 25.9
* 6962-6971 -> 0.0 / 26.2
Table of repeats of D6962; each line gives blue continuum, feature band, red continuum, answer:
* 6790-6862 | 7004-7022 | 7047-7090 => 0.28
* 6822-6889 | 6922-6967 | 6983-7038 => -0.29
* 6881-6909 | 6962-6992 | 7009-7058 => 0.02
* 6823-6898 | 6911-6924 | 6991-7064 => 0.26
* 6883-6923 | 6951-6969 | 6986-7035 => -0.24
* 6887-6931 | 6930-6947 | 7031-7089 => -0.31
